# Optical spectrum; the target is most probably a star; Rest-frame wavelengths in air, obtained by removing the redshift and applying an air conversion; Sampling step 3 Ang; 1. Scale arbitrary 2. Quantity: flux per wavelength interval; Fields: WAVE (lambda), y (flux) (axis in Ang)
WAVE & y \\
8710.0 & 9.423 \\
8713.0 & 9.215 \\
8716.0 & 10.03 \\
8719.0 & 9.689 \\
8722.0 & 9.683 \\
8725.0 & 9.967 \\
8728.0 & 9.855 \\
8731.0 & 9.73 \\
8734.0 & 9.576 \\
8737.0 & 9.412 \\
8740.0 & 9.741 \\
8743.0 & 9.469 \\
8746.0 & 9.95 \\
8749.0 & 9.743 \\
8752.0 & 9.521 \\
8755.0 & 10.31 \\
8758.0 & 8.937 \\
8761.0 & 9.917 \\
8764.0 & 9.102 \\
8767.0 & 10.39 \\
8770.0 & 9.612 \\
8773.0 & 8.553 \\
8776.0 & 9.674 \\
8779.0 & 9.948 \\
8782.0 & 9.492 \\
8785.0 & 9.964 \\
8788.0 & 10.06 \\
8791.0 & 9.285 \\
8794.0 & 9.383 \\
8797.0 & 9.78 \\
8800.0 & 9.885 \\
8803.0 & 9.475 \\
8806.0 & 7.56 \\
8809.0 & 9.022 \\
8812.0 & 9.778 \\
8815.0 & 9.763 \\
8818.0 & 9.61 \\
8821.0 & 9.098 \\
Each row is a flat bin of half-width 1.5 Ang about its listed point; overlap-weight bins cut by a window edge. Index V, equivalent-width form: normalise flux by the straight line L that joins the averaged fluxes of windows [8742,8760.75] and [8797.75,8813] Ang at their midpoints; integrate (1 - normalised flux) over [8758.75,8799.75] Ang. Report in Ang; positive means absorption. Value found -0.9 Ang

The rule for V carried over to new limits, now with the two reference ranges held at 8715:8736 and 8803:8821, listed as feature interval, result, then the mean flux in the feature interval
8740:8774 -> -0.21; 9.61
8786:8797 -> -0.36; 9.62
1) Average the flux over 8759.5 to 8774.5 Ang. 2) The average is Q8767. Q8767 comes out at 9.51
